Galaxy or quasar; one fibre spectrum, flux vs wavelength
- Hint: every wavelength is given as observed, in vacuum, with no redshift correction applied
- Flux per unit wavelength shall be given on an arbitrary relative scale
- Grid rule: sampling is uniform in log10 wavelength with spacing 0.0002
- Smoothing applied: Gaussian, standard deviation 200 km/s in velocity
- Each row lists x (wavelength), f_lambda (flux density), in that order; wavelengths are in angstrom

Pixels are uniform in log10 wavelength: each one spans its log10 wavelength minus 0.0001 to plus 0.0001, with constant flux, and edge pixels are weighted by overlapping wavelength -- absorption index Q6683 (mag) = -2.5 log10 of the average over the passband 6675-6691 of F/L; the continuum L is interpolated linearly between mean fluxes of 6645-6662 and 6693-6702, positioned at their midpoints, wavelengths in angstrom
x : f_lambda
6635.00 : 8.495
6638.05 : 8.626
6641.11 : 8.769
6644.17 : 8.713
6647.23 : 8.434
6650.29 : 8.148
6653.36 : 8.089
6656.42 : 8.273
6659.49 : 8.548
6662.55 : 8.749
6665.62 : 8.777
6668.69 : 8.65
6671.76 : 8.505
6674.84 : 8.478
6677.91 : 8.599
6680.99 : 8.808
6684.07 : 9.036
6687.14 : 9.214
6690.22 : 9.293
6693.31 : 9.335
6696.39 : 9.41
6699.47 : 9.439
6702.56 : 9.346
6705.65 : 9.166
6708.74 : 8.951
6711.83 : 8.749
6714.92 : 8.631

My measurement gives 0.014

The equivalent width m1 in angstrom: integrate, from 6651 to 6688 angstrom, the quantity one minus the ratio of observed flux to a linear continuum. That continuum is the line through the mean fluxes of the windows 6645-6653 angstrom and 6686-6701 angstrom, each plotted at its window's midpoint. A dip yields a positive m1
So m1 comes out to 0.65 angstrom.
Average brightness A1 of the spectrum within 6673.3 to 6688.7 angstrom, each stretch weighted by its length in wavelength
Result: 8.83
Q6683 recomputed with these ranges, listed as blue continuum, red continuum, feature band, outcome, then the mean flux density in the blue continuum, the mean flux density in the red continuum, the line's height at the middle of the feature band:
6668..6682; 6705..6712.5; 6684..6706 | -0.06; 8.6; 8.95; 8.81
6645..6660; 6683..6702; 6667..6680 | 0.03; 8.3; 9.3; 8.82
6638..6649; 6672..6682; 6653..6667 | 0.01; 8.63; 8.6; 8.61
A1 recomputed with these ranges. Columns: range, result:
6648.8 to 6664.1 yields 8.36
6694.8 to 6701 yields 9.44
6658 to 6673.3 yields 8.65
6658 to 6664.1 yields 8.66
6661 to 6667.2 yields 8.77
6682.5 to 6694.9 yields 9.22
